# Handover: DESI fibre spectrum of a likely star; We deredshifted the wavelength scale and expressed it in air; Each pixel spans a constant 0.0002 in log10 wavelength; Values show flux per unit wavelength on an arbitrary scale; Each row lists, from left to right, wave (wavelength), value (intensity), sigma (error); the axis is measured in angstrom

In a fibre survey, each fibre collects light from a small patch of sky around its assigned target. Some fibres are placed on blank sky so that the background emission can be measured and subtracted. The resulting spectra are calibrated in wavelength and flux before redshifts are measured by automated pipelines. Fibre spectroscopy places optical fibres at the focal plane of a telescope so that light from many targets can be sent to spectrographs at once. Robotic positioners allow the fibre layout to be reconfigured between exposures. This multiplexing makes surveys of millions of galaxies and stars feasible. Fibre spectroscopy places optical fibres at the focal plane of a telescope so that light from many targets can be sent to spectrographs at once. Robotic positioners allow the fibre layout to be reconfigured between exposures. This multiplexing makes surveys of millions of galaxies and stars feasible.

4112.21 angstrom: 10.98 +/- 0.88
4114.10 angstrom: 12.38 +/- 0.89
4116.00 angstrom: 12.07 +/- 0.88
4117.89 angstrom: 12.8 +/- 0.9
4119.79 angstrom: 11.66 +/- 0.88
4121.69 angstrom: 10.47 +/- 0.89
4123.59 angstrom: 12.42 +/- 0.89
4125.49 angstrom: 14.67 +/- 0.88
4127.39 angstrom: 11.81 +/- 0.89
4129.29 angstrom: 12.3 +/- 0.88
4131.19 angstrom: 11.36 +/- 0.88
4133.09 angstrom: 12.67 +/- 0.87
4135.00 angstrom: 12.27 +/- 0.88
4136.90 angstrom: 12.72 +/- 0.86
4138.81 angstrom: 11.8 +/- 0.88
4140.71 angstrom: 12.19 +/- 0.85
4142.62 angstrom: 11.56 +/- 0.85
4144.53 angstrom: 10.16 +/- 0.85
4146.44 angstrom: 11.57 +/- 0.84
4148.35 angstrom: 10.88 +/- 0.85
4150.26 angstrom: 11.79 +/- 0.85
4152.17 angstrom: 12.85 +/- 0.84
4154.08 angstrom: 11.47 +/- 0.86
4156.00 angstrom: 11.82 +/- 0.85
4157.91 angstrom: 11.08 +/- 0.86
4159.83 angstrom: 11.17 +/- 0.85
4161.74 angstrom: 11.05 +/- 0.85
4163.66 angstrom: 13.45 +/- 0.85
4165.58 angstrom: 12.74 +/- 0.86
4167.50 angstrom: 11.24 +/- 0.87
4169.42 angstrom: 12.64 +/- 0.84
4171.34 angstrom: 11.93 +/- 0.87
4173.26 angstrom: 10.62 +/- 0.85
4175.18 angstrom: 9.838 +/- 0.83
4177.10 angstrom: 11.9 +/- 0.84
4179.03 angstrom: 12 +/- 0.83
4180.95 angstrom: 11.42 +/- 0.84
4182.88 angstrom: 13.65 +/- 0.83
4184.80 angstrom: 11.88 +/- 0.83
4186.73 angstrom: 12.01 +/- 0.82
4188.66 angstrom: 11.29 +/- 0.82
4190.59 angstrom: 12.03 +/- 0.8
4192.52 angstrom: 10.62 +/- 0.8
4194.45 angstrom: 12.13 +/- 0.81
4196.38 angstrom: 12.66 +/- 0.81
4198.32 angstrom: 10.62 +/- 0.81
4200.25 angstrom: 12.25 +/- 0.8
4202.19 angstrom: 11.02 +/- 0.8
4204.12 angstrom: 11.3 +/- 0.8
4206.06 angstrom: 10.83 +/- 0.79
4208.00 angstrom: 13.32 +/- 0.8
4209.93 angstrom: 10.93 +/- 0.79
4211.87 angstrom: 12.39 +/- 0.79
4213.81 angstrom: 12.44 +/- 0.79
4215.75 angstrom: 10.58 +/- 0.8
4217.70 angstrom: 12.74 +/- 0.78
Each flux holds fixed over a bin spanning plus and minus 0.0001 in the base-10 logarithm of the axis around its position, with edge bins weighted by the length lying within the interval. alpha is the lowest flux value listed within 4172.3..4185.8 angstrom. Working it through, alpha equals 9.838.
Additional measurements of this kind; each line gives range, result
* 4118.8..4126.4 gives 10.47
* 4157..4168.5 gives 11.05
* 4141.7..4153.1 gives 10.16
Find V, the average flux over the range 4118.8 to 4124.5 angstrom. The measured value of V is 11.5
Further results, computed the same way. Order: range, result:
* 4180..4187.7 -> 12.2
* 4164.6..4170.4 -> 12.2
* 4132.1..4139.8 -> 12.4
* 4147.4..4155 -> 11.8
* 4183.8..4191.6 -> 11.8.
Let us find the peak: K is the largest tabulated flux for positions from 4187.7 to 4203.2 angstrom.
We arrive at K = 12.66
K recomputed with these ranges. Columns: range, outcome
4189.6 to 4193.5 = 12.03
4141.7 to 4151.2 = 11.79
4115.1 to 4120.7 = 12.8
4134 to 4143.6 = 12.72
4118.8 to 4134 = 14.67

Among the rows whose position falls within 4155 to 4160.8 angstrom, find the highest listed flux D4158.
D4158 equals 11.82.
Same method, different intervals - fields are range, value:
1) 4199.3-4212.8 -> 13.32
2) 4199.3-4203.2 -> 12.25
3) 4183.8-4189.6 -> 12.01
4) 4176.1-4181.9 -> 12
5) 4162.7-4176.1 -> 13.45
